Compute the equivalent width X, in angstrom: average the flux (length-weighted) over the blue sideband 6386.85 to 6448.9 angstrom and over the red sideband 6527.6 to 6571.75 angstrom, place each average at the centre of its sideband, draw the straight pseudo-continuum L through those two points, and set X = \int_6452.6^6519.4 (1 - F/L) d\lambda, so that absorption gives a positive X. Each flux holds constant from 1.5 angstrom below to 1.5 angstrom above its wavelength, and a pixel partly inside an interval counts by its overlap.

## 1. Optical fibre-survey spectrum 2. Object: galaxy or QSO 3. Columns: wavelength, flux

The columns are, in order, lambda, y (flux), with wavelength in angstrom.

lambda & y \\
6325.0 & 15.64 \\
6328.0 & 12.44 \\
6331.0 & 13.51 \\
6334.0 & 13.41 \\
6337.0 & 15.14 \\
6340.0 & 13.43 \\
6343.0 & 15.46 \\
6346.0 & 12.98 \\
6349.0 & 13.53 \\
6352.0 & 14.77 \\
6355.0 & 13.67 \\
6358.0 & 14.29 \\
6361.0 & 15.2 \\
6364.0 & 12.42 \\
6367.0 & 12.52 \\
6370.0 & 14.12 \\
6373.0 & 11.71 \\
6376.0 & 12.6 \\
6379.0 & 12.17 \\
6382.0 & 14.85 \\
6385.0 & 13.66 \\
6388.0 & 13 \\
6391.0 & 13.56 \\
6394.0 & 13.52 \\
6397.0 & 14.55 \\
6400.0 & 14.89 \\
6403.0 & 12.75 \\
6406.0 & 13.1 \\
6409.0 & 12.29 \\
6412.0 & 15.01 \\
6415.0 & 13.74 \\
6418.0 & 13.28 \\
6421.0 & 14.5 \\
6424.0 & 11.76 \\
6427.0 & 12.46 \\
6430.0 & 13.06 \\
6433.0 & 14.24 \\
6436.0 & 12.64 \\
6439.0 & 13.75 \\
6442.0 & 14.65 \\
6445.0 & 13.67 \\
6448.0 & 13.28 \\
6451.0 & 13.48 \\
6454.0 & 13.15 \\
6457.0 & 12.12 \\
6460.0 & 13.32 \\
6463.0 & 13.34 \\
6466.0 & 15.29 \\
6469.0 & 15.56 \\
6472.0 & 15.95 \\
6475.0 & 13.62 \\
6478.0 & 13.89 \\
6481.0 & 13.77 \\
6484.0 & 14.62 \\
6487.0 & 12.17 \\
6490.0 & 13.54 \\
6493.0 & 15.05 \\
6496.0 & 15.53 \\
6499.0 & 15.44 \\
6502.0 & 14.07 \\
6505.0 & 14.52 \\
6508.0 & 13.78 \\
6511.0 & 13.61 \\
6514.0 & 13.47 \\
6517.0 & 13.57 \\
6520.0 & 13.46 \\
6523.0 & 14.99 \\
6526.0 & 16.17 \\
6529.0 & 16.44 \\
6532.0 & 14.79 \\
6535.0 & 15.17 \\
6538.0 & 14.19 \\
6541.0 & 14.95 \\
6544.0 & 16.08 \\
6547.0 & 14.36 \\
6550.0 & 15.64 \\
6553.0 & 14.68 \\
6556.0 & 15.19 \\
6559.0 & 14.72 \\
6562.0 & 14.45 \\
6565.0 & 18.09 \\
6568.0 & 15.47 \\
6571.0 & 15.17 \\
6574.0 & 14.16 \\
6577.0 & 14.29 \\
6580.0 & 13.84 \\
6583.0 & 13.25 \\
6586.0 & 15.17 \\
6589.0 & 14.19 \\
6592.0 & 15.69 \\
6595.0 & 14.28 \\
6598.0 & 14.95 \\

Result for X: 1.7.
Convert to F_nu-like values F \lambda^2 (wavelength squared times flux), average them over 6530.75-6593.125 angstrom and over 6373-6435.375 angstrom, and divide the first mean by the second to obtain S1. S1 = 1.2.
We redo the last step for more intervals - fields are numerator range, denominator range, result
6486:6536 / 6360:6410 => 1.13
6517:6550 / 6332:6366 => 1.14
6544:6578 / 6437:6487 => 1.12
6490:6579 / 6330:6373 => 1.14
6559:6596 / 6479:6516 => 1.08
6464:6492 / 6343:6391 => 1.09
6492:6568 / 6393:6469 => 1.13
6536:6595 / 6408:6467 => 1.15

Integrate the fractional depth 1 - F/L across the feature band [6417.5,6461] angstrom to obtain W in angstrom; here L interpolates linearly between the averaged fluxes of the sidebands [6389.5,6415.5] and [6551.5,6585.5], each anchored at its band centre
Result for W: 2.1 angstrom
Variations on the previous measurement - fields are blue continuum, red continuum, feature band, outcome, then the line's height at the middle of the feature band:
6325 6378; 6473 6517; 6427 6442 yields 0.5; 13.9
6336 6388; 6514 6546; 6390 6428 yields 1.3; 14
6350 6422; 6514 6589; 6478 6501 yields 0.2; 14.4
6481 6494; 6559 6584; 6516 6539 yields -0.9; 14.3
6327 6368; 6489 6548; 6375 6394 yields 0.9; 14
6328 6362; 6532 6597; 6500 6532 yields 0.6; 14.7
